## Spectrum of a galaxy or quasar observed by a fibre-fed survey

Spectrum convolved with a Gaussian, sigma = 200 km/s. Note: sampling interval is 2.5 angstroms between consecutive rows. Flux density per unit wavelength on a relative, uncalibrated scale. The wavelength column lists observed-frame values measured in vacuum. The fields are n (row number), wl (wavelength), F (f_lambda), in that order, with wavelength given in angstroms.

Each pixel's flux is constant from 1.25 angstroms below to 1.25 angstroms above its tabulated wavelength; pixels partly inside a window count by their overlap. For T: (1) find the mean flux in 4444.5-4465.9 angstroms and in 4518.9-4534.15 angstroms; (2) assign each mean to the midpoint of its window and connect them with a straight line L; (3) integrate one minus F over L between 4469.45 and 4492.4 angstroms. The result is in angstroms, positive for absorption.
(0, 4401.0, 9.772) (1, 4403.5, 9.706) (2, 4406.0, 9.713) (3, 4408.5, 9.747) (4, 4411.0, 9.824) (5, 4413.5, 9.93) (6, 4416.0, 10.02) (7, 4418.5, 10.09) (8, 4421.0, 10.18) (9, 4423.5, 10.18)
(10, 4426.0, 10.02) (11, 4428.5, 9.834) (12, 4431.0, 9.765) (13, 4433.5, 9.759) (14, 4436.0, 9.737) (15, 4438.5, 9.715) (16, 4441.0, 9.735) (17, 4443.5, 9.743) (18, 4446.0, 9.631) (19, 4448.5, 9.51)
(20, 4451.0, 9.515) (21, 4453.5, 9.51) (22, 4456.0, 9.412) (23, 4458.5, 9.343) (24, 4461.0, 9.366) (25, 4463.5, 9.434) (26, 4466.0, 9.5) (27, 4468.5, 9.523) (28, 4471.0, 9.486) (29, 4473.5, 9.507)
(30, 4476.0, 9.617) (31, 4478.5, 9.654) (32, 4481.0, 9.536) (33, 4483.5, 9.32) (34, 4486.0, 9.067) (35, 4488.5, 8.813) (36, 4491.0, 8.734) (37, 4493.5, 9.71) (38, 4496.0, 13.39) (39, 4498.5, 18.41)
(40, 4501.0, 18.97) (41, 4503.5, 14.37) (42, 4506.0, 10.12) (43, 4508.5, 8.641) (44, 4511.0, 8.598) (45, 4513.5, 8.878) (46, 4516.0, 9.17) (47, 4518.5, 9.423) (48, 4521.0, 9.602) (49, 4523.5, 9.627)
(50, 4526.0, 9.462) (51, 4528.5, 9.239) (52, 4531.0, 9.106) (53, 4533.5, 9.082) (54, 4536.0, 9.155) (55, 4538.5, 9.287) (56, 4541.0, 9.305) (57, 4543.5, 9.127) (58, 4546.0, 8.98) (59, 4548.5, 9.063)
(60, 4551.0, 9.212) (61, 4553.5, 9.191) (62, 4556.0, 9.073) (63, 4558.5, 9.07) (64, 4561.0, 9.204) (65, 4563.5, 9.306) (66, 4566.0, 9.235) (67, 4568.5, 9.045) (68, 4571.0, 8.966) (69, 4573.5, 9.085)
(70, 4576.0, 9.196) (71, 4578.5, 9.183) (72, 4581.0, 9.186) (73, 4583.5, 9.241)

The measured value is 0.3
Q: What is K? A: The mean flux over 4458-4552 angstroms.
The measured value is 10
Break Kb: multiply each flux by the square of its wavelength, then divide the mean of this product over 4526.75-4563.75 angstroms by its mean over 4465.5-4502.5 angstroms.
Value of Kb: 0.86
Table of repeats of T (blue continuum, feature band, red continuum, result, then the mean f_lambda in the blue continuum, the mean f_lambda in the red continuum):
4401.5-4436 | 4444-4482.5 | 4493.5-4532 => 3.52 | 9.9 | 11.1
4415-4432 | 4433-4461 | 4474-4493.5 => 0.42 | 10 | 9.29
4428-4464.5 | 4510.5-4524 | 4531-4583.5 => 0.12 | 9.6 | 9.15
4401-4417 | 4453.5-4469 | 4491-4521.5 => 1.89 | 9.82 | 11.5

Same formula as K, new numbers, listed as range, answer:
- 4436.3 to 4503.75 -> 10.4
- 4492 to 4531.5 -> 11.1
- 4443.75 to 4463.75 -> 9.48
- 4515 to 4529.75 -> 9.42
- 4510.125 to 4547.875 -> 9.21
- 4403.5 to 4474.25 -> 9.71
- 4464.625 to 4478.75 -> 9.54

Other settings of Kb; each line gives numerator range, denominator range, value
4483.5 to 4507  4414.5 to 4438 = 1.27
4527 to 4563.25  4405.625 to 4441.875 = 0.98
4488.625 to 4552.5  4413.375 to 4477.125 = 1.10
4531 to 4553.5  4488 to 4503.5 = 0.70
